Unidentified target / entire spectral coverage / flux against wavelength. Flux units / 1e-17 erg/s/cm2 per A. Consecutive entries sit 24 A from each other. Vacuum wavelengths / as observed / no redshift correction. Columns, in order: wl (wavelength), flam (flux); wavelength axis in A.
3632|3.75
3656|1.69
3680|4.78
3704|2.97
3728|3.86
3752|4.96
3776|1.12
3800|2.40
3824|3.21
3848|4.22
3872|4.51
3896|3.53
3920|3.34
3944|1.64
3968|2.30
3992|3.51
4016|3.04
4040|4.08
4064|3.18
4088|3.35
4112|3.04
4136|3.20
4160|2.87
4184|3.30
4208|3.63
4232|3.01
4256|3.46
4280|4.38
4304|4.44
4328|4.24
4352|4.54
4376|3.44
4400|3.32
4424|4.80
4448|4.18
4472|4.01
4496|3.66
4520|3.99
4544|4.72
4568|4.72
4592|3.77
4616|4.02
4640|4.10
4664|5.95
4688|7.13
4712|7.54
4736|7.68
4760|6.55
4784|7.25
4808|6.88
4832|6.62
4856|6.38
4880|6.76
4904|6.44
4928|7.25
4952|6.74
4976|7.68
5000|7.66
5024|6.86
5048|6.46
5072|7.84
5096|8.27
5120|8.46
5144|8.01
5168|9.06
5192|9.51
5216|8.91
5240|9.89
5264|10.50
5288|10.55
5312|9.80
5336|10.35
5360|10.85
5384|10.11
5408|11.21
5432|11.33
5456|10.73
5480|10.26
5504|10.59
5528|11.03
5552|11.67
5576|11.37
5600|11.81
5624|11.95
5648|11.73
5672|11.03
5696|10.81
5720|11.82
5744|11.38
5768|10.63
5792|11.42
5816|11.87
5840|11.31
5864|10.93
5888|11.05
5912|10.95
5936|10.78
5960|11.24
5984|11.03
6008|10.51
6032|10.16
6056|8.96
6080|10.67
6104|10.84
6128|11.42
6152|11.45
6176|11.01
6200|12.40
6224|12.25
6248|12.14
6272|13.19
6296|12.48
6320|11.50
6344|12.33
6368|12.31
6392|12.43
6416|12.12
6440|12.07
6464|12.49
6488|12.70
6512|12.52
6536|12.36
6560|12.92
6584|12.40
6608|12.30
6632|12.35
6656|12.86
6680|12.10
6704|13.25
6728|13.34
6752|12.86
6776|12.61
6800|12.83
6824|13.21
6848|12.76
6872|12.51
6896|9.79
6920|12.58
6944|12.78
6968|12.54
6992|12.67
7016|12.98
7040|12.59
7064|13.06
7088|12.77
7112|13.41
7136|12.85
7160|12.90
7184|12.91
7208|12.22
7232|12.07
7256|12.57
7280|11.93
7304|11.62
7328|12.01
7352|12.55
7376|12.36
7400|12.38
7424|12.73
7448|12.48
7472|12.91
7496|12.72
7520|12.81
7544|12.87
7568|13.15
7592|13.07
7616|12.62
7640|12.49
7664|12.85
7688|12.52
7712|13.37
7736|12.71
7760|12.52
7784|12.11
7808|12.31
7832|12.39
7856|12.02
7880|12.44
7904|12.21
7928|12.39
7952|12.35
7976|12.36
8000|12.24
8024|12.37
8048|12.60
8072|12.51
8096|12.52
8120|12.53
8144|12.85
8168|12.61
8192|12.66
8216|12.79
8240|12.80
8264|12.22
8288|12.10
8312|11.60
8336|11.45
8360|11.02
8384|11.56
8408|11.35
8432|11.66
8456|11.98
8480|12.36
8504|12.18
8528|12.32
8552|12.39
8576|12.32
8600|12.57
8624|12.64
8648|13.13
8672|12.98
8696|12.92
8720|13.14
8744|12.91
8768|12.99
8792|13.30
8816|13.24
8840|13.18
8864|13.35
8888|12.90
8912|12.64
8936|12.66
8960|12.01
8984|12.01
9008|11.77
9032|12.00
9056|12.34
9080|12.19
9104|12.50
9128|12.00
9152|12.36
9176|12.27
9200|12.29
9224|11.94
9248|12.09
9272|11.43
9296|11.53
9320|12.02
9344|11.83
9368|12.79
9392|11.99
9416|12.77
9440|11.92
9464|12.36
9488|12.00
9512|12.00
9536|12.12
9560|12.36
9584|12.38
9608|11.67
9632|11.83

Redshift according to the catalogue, 0.17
